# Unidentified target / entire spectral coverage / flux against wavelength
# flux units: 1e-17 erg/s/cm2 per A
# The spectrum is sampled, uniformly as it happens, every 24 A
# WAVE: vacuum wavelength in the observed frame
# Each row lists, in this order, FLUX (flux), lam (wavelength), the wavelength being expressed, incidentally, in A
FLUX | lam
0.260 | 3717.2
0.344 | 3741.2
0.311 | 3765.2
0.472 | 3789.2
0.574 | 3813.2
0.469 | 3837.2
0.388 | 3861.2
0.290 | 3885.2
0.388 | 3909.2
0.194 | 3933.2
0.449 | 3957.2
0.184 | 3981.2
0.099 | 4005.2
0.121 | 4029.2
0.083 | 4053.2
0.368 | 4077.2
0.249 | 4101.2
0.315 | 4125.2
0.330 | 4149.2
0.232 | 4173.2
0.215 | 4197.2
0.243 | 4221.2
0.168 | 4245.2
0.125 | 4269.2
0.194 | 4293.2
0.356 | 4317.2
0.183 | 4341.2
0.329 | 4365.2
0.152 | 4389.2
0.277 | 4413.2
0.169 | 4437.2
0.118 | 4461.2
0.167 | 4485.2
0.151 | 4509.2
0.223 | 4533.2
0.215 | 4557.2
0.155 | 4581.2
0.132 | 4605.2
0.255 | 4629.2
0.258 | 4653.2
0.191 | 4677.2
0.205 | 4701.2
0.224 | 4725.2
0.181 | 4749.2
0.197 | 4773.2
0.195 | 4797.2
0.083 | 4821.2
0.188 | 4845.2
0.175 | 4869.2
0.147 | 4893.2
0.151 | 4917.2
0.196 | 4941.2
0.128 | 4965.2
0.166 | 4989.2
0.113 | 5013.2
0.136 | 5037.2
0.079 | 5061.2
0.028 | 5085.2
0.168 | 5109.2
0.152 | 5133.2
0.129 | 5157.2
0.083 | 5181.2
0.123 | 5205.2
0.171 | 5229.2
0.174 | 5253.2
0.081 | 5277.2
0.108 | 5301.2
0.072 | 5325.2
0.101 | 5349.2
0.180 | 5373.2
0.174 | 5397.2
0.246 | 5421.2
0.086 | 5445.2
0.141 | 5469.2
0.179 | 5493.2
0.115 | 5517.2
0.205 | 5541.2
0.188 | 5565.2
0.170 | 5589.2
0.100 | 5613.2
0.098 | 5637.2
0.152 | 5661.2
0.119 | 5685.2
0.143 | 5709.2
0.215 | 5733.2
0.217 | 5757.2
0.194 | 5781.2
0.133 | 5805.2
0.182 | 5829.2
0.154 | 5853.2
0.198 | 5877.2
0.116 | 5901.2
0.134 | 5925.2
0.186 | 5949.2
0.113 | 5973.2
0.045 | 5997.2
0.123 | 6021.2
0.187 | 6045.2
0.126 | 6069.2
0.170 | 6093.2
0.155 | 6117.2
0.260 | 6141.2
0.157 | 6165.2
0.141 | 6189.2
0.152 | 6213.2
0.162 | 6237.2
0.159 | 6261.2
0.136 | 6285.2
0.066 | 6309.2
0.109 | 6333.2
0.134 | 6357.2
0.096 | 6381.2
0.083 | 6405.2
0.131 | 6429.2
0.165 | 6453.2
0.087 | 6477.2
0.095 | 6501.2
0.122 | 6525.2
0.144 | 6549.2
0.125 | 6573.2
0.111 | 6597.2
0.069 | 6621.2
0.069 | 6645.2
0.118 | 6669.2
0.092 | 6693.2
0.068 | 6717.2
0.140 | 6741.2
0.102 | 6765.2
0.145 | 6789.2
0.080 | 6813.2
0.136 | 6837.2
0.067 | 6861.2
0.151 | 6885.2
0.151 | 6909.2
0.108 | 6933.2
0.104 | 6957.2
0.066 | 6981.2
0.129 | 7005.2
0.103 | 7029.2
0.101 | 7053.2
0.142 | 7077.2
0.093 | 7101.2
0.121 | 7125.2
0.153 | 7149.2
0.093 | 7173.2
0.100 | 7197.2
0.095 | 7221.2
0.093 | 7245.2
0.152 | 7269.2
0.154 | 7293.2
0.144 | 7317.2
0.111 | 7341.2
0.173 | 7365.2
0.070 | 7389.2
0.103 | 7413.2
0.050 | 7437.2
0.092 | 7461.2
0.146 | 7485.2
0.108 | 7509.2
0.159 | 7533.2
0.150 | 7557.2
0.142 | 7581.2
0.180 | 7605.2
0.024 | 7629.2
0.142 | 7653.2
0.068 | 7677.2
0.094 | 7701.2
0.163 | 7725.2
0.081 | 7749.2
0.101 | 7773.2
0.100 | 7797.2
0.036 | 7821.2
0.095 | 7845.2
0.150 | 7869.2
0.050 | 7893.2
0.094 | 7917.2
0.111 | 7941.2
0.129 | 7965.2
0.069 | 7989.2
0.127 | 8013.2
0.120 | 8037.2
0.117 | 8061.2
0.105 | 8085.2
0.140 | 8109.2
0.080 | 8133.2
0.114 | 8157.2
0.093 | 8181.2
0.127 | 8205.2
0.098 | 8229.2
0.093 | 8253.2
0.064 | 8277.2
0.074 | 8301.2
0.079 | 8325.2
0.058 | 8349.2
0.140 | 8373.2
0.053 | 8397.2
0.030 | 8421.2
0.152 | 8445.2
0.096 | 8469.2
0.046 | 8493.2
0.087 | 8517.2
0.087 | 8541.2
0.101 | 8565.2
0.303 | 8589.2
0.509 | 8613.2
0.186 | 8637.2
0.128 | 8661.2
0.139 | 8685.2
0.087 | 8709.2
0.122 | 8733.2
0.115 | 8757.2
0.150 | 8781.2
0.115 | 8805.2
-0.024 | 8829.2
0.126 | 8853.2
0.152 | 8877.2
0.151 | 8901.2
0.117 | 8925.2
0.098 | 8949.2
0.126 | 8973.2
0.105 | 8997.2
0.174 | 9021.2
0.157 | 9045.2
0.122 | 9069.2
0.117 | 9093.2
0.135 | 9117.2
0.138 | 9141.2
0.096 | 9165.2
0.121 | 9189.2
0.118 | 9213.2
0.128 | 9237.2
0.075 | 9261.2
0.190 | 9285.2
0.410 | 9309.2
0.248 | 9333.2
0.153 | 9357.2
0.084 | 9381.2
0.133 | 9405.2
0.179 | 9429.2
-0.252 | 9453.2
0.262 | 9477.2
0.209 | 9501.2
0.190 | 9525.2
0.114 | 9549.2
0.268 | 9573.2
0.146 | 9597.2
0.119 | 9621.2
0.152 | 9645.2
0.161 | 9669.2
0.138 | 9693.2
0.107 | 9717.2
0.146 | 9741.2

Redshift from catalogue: 1.307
